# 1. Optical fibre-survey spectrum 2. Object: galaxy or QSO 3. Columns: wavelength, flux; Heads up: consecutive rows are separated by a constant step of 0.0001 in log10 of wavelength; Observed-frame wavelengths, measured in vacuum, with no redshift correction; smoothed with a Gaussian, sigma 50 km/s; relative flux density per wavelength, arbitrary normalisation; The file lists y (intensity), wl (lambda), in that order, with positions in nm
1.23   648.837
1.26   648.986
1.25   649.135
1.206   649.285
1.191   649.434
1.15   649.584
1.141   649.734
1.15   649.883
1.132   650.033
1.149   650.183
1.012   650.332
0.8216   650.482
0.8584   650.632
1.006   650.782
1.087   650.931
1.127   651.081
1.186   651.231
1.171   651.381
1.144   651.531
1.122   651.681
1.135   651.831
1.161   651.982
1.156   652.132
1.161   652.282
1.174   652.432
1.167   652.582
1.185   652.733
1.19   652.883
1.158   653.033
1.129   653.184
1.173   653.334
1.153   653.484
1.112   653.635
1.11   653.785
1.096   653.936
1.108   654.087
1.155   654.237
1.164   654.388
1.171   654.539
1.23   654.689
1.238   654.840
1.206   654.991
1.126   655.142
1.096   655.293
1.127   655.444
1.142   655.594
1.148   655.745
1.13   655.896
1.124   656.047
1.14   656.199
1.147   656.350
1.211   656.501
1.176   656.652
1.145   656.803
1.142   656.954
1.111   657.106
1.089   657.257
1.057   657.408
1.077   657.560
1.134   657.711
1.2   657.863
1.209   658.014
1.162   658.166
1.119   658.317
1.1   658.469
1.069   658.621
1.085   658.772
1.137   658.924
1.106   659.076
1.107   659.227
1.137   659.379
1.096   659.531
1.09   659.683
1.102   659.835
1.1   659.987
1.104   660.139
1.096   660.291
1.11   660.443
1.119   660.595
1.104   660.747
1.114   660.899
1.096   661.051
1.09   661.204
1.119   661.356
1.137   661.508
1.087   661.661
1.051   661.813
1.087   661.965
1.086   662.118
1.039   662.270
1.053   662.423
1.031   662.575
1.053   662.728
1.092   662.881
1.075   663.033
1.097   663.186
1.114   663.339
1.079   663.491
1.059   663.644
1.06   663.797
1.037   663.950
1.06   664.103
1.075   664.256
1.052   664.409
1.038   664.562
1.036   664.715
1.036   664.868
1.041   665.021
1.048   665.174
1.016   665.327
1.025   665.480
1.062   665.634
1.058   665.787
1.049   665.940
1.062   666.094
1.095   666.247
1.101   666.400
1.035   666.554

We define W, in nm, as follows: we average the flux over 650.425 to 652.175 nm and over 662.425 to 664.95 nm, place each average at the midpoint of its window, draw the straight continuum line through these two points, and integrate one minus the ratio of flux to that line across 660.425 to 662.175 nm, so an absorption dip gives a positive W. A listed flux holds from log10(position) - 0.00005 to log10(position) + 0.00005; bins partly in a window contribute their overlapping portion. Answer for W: -0.06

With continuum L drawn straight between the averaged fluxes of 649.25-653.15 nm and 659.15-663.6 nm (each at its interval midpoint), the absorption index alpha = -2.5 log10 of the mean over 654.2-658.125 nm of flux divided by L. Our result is -0.042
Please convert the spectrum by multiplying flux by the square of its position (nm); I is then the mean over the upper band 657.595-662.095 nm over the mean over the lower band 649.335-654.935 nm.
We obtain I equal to 1.0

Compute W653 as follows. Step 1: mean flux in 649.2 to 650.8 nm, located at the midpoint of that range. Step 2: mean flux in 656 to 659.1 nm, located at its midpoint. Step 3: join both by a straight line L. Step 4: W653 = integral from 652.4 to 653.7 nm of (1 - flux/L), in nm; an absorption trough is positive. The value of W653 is -0.07 nm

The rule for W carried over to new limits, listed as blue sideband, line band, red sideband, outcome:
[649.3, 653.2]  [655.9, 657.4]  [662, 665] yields -0.06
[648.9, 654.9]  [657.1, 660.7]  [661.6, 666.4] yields -0.07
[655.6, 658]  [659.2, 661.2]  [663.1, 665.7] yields -0.01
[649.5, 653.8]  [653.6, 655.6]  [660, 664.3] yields -0.07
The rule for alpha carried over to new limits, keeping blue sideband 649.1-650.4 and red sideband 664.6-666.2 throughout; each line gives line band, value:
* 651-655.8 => -0.03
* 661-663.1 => -0.01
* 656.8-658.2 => -0.03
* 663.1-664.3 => -0.02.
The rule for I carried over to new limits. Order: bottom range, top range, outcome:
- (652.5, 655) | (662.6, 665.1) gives 0.94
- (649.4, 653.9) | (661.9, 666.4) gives 0.98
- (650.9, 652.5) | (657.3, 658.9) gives 0.99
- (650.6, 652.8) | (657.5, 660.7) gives 1.01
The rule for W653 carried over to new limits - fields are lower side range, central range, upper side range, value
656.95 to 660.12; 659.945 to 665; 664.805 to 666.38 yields 0.01 nm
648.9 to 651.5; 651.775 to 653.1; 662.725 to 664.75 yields -0.07 nm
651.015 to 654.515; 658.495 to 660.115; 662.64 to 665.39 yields -0.01 nm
